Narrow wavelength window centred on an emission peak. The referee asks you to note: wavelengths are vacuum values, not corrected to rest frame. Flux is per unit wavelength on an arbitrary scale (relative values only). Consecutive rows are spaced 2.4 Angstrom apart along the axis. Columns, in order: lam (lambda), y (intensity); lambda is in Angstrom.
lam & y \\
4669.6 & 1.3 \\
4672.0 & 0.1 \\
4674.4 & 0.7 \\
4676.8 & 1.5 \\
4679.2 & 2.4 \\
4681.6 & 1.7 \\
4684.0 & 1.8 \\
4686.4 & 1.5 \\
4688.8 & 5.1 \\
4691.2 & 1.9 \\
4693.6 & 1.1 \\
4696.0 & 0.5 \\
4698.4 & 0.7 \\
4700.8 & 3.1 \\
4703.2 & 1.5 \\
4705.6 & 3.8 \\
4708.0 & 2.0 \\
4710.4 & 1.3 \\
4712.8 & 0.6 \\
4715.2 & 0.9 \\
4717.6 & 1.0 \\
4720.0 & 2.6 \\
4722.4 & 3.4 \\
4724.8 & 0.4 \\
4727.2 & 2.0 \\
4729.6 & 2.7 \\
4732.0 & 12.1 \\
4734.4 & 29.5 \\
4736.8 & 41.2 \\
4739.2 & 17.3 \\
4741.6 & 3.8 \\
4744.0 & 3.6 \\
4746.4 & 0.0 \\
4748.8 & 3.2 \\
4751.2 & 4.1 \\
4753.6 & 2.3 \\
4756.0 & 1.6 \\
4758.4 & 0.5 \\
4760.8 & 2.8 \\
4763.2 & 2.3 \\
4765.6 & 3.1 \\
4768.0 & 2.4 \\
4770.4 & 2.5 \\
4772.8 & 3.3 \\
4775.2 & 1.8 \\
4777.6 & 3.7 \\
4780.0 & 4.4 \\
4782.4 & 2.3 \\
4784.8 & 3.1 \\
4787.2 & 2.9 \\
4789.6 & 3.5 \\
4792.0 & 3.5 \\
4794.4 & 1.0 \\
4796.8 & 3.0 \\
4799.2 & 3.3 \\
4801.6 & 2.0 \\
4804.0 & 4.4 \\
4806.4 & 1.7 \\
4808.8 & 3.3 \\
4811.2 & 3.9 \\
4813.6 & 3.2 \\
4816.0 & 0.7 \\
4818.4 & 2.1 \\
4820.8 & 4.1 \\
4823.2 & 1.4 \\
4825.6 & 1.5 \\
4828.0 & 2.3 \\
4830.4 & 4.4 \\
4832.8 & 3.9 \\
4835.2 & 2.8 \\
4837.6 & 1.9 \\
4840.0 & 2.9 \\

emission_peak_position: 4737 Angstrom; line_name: [O II] 3727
